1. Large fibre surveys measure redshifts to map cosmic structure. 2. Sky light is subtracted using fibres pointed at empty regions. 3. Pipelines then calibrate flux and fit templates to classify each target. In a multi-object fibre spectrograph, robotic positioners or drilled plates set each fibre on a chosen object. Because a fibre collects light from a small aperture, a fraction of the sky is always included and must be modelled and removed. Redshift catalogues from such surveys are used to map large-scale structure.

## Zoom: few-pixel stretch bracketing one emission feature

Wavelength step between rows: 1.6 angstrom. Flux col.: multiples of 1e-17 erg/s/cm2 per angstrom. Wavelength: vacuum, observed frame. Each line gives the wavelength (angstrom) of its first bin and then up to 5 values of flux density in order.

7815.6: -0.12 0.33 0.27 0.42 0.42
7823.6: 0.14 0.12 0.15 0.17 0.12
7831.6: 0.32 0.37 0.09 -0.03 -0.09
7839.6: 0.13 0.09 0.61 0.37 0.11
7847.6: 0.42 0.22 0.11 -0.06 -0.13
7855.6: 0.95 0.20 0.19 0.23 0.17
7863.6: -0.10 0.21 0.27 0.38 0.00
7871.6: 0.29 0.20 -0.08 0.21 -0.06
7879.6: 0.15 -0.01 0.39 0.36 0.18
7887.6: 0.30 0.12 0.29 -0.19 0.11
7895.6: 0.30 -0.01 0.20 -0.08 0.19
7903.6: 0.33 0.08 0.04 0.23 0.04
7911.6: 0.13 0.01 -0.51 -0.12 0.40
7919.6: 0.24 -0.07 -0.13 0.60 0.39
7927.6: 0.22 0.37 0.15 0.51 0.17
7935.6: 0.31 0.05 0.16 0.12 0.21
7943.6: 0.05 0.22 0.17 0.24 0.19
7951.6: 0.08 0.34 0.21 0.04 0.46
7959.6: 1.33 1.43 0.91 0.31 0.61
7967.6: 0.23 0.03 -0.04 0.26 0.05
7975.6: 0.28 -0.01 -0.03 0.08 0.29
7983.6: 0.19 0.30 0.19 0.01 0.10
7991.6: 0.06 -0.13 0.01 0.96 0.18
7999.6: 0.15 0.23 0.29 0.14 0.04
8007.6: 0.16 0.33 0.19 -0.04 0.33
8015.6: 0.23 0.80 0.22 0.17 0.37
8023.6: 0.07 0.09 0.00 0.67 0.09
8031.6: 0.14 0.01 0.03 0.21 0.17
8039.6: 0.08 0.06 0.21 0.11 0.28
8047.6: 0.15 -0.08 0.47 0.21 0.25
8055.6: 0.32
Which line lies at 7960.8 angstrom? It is H-beta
